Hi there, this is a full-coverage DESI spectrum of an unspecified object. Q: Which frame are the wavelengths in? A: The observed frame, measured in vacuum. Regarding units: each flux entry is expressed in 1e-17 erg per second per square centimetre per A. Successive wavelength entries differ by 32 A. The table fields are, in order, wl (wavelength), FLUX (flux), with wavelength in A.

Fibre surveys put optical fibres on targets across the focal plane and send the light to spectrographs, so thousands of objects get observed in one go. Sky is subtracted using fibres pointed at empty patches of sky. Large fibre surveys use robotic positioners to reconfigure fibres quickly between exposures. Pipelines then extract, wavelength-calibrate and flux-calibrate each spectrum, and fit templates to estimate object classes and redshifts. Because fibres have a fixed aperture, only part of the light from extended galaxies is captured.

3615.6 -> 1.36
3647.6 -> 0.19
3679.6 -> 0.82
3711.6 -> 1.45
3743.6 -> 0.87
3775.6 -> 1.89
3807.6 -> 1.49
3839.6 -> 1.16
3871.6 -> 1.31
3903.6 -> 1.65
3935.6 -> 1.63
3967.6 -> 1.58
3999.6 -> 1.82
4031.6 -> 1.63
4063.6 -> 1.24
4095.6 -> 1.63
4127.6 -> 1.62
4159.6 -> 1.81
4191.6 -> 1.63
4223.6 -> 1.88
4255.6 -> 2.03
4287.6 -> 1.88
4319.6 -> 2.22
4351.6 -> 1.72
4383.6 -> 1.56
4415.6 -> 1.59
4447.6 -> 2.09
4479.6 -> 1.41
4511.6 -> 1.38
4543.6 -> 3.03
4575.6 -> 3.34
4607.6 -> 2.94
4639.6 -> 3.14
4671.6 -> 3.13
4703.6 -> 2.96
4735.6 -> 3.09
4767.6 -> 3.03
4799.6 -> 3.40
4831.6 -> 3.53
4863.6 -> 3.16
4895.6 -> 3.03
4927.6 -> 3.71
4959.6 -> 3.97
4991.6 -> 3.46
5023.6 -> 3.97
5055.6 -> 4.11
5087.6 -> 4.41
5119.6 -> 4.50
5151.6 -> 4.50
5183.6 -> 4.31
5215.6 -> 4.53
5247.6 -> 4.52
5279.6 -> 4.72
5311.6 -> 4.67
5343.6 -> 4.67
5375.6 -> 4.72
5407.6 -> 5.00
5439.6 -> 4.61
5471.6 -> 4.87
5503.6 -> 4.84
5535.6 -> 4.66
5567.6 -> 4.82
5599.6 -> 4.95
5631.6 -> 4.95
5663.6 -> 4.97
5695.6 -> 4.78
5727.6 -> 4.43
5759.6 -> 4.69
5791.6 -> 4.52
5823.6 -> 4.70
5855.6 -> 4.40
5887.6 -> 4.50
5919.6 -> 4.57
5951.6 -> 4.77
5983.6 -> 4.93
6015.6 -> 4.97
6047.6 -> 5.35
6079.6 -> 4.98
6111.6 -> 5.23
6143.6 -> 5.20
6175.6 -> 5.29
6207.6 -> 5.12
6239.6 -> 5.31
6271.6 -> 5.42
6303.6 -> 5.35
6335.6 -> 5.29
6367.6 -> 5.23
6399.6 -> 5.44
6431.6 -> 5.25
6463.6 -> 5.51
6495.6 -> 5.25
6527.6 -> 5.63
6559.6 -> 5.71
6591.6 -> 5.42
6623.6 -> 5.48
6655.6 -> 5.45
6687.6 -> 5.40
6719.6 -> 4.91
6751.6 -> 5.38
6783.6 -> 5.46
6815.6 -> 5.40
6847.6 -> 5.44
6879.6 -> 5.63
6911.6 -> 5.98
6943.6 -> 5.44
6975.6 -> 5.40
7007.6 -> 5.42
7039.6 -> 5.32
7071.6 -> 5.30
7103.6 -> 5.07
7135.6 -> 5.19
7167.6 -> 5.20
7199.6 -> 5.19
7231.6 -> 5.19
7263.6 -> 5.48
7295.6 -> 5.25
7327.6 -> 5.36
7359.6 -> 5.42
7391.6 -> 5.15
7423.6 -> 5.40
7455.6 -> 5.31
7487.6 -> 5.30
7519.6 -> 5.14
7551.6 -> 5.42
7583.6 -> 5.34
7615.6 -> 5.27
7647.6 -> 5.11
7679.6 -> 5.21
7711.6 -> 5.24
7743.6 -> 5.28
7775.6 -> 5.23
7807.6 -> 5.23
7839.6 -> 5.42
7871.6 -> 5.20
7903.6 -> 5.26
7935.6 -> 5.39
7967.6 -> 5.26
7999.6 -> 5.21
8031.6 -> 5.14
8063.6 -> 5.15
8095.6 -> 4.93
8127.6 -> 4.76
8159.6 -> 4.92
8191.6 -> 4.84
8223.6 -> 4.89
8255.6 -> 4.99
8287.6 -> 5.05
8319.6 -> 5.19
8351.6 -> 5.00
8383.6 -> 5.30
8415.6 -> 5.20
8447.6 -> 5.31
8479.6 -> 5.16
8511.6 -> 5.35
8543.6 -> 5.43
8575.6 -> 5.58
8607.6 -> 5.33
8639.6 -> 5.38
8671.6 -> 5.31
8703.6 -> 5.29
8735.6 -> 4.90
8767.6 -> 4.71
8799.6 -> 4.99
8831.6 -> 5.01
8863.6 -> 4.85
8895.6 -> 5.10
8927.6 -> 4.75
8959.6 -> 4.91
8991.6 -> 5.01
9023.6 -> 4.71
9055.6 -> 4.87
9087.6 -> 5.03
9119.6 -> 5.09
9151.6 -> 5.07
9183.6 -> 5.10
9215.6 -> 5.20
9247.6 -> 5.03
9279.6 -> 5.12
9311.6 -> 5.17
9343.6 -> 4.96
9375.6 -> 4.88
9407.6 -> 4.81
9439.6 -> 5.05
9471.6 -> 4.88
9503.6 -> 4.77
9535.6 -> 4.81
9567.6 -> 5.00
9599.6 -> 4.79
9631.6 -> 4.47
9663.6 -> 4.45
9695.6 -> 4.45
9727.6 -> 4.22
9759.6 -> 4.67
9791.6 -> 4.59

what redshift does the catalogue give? 0.138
